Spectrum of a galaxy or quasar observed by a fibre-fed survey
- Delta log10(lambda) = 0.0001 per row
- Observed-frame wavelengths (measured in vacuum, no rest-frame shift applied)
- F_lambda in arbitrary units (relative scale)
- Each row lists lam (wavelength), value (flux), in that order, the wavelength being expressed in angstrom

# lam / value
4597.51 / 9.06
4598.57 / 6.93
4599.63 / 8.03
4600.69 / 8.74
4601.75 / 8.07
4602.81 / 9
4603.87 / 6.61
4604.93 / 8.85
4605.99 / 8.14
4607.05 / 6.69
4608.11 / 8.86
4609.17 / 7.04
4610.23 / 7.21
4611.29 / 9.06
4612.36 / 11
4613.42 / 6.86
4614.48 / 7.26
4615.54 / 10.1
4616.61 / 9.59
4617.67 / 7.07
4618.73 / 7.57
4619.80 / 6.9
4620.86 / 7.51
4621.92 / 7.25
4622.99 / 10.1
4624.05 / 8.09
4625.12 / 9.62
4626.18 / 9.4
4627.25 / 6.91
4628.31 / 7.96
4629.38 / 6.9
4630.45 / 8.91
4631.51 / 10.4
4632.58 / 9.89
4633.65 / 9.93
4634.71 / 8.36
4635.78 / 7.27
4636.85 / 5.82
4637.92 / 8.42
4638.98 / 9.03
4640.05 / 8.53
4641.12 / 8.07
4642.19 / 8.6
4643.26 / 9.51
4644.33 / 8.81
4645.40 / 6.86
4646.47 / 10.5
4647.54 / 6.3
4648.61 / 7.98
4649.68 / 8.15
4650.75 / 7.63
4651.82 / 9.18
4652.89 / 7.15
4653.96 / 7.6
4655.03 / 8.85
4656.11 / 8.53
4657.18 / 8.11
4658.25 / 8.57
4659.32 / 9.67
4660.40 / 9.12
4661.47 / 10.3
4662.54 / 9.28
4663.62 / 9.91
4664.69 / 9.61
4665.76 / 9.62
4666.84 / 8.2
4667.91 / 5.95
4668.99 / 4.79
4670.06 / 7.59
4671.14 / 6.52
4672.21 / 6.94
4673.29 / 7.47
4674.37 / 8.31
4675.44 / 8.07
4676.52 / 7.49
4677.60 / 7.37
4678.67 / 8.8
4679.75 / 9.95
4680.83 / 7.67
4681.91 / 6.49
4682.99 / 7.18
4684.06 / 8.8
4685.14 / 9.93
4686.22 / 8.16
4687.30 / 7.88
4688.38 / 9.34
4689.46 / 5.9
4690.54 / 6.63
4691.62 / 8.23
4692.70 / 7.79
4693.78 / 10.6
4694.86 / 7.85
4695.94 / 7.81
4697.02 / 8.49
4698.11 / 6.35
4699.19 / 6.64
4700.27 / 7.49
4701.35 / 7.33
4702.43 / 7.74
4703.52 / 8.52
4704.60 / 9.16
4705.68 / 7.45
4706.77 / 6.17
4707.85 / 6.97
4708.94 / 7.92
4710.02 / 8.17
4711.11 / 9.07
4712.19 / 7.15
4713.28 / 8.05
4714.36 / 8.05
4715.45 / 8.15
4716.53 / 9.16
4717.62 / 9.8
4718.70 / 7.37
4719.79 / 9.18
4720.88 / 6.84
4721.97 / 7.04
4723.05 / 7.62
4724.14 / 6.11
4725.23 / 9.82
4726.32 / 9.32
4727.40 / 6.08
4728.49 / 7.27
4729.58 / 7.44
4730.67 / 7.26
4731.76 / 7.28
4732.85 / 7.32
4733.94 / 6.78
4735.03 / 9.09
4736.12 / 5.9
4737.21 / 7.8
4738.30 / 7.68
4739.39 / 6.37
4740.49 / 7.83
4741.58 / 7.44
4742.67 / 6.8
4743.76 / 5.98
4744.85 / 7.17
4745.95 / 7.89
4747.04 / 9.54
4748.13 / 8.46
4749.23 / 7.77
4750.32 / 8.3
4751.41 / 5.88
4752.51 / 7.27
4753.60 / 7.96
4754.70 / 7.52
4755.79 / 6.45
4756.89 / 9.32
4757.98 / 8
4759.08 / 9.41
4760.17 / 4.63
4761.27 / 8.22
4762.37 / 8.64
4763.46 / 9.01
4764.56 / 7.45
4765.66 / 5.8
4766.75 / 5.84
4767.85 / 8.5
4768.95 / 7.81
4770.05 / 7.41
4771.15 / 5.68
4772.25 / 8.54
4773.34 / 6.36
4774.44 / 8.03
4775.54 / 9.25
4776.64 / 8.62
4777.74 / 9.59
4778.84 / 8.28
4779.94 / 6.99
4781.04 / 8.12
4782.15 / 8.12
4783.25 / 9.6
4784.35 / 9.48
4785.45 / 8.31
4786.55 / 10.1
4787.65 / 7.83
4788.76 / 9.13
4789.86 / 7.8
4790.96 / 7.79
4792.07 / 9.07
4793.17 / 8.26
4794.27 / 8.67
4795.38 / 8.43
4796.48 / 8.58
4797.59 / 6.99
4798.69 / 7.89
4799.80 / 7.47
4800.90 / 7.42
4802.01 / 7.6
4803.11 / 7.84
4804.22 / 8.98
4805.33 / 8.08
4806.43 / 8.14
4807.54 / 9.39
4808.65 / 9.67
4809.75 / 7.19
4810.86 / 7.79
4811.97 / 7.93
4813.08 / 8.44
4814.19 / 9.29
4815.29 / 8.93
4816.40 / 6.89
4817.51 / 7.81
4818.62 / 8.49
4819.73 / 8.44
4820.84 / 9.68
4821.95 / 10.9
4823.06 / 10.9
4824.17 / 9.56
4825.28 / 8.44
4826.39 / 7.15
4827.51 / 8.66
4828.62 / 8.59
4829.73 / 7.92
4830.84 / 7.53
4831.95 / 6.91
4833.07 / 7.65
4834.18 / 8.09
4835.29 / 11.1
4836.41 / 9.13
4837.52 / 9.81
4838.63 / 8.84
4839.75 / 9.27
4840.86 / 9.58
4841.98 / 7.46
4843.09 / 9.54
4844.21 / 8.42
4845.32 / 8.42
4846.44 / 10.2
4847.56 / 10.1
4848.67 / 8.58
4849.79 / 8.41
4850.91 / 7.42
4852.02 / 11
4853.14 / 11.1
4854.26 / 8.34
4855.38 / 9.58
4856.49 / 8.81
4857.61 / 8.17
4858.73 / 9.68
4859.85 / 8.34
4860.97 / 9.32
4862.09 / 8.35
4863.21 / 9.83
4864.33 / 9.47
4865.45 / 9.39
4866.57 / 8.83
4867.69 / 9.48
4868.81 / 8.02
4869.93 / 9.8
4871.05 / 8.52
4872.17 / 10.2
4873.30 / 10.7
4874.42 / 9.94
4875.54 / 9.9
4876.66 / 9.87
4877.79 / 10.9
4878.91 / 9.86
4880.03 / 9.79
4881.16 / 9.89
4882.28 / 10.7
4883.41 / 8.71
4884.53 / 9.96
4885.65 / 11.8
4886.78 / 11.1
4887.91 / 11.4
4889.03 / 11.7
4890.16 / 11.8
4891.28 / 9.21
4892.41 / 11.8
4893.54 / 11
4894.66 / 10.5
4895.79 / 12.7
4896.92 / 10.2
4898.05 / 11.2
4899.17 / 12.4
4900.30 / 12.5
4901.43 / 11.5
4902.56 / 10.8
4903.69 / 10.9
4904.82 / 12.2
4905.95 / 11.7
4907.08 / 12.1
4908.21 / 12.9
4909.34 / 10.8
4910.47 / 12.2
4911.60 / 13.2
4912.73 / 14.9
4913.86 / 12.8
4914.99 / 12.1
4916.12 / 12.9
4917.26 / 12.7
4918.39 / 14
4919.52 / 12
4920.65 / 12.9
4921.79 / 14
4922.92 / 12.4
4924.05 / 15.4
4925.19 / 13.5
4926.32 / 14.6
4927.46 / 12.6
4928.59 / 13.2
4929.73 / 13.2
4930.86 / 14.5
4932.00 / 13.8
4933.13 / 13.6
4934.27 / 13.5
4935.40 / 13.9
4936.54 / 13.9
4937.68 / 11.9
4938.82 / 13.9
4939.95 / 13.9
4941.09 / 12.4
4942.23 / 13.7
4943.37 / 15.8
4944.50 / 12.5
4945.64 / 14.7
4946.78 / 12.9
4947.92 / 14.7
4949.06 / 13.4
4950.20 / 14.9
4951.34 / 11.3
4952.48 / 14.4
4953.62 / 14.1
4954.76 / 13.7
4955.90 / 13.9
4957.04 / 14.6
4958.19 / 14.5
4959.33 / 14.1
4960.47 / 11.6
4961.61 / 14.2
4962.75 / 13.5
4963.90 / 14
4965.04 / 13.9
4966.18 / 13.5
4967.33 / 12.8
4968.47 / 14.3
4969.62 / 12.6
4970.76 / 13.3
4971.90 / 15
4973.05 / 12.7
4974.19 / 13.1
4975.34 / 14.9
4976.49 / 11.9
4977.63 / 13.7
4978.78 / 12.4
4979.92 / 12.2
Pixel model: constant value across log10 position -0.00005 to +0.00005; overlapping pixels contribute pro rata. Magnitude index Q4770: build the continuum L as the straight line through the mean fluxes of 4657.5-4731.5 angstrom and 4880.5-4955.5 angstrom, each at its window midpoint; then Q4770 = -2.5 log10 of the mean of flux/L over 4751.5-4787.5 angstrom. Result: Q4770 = 0.20 mag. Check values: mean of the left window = 7.98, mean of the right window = 12.6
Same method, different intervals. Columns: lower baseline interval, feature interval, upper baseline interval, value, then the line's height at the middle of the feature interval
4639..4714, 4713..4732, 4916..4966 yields 0.147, 9.04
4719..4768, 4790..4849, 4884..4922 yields 0.126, 9.62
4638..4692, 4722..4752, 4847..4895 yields 0.170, 8.75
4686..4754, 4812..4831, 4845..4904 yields 0.067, 9.24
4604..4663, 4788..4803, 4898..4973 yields 0.336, 11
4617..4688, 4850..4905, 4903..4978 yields 0.205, 12.2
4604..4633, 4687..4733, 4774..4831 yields 0.077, 8.39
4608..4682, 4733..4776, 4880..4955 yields 0.308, 10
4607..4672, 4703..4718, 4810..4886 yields 0.062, 8.58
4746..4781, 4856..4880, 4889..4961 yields 0.181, 11.1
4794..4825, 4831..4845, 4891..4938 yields 0.097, 9.6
